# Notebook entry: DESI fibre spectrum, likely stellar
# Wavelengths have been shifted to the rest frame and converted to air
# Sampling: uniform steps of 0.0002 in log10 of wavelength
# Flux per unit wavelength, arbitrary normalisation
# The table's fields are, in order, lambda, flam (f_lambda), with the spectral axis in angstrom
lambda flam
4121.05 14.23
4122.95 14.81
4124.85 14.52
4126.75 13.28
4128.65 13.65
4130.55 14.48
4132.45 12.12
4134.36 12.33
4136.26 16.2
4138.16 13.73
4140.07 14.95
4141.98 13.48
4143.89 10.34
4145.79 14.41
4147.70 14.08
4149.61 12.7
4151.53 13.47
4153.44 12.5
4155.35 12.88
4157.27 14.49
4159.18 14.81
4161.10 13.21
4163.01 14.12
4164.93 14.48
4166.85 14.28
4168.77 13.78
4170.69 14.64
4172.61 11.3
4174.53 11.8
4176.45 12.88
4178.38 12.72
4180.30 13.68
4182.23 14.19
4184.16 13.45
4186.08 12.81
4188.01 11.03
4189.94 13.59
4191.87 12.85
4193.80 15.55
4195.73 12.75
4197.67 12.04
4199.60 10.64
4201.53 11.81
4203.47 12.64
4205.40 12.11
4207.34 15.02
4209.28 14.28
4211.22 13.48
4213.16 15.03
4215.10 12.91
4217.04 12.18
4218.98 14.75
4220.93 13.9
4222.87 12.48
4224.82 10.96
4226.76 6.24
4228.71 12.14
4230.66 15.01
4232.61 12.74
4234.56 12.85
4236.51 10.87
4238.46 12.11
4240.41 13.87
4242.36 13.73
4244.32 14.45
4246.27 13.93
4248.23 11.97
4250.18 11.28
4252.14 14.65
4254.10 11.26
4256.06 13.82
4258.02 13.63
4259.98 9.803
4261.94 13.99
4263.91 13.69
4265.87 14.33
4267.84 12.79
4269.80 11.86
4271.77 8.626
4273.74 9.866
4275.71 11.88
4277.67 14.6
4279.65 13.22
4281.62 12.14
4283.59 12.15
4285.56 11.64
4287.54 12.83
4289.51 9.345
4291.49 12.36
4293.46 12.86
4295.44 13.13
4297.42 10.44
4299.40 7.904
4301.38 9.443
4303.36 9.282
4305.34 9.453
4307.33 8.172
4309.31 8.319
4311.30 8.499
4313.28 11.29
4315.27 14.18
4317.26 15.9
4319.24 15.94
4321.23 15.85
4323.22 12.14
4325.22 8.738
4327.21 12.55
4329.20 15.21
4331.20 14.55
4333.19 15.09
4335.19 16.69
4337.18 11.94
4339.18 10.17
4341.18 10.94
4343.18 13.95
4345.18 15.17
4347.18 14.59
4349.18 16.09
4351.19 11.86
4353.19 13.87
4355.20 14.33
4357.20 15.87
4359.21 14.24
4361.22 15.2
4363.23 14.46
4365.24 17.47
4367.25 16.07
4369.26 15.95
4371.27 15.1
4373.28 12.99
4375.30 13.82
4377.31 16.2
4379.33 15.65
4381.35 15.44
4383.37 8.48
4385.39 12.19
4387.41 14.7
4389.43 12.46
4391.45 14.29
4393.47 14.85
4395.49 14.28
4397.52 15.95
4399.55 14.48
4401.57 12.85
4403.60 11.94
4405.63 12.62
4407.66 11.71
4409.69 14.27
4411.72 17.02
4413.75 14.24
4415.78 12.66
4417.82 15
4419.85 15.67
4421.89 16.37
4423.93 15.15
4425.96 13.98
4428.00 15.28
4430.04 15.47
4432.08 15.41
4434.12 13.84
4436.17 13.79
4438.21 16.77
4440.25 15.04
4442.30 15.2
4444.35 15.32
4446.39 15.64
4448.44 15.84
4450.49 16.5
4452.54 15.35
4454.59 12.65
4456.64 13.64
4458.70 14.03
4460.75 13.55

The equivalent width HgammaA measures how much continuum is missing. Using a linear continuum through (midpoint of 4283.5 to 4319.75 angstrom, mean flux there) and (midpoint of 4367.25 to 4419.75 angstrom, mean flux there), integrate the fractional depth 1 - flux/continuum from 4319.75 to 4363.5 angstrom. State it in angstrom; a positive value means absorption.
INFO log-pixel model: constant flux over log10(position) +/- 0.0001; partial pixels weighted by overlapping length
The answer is -4.98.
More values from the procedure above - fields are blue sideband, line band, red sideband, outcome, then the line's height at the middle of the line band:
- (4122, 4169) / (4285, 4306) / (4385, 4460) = 5.0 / 14.2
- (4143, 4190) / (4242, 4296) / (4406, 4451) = 5.6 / 13.9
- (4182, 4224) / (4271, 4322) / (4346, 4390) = 8.7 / 13.9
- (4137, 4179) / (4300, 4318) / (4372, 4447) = 4.6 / 14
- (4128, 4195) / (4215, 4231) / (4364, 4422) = 1.8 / 13.7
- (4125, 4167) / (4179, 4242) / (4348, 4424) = 4.6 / 13.8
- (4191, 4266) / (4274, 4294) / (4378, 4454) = 1.7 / 13.3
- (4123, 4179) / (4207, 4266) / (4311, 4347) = 2.5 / 13.5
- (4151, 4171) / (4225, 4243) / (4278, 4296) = 1.2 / 12.9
